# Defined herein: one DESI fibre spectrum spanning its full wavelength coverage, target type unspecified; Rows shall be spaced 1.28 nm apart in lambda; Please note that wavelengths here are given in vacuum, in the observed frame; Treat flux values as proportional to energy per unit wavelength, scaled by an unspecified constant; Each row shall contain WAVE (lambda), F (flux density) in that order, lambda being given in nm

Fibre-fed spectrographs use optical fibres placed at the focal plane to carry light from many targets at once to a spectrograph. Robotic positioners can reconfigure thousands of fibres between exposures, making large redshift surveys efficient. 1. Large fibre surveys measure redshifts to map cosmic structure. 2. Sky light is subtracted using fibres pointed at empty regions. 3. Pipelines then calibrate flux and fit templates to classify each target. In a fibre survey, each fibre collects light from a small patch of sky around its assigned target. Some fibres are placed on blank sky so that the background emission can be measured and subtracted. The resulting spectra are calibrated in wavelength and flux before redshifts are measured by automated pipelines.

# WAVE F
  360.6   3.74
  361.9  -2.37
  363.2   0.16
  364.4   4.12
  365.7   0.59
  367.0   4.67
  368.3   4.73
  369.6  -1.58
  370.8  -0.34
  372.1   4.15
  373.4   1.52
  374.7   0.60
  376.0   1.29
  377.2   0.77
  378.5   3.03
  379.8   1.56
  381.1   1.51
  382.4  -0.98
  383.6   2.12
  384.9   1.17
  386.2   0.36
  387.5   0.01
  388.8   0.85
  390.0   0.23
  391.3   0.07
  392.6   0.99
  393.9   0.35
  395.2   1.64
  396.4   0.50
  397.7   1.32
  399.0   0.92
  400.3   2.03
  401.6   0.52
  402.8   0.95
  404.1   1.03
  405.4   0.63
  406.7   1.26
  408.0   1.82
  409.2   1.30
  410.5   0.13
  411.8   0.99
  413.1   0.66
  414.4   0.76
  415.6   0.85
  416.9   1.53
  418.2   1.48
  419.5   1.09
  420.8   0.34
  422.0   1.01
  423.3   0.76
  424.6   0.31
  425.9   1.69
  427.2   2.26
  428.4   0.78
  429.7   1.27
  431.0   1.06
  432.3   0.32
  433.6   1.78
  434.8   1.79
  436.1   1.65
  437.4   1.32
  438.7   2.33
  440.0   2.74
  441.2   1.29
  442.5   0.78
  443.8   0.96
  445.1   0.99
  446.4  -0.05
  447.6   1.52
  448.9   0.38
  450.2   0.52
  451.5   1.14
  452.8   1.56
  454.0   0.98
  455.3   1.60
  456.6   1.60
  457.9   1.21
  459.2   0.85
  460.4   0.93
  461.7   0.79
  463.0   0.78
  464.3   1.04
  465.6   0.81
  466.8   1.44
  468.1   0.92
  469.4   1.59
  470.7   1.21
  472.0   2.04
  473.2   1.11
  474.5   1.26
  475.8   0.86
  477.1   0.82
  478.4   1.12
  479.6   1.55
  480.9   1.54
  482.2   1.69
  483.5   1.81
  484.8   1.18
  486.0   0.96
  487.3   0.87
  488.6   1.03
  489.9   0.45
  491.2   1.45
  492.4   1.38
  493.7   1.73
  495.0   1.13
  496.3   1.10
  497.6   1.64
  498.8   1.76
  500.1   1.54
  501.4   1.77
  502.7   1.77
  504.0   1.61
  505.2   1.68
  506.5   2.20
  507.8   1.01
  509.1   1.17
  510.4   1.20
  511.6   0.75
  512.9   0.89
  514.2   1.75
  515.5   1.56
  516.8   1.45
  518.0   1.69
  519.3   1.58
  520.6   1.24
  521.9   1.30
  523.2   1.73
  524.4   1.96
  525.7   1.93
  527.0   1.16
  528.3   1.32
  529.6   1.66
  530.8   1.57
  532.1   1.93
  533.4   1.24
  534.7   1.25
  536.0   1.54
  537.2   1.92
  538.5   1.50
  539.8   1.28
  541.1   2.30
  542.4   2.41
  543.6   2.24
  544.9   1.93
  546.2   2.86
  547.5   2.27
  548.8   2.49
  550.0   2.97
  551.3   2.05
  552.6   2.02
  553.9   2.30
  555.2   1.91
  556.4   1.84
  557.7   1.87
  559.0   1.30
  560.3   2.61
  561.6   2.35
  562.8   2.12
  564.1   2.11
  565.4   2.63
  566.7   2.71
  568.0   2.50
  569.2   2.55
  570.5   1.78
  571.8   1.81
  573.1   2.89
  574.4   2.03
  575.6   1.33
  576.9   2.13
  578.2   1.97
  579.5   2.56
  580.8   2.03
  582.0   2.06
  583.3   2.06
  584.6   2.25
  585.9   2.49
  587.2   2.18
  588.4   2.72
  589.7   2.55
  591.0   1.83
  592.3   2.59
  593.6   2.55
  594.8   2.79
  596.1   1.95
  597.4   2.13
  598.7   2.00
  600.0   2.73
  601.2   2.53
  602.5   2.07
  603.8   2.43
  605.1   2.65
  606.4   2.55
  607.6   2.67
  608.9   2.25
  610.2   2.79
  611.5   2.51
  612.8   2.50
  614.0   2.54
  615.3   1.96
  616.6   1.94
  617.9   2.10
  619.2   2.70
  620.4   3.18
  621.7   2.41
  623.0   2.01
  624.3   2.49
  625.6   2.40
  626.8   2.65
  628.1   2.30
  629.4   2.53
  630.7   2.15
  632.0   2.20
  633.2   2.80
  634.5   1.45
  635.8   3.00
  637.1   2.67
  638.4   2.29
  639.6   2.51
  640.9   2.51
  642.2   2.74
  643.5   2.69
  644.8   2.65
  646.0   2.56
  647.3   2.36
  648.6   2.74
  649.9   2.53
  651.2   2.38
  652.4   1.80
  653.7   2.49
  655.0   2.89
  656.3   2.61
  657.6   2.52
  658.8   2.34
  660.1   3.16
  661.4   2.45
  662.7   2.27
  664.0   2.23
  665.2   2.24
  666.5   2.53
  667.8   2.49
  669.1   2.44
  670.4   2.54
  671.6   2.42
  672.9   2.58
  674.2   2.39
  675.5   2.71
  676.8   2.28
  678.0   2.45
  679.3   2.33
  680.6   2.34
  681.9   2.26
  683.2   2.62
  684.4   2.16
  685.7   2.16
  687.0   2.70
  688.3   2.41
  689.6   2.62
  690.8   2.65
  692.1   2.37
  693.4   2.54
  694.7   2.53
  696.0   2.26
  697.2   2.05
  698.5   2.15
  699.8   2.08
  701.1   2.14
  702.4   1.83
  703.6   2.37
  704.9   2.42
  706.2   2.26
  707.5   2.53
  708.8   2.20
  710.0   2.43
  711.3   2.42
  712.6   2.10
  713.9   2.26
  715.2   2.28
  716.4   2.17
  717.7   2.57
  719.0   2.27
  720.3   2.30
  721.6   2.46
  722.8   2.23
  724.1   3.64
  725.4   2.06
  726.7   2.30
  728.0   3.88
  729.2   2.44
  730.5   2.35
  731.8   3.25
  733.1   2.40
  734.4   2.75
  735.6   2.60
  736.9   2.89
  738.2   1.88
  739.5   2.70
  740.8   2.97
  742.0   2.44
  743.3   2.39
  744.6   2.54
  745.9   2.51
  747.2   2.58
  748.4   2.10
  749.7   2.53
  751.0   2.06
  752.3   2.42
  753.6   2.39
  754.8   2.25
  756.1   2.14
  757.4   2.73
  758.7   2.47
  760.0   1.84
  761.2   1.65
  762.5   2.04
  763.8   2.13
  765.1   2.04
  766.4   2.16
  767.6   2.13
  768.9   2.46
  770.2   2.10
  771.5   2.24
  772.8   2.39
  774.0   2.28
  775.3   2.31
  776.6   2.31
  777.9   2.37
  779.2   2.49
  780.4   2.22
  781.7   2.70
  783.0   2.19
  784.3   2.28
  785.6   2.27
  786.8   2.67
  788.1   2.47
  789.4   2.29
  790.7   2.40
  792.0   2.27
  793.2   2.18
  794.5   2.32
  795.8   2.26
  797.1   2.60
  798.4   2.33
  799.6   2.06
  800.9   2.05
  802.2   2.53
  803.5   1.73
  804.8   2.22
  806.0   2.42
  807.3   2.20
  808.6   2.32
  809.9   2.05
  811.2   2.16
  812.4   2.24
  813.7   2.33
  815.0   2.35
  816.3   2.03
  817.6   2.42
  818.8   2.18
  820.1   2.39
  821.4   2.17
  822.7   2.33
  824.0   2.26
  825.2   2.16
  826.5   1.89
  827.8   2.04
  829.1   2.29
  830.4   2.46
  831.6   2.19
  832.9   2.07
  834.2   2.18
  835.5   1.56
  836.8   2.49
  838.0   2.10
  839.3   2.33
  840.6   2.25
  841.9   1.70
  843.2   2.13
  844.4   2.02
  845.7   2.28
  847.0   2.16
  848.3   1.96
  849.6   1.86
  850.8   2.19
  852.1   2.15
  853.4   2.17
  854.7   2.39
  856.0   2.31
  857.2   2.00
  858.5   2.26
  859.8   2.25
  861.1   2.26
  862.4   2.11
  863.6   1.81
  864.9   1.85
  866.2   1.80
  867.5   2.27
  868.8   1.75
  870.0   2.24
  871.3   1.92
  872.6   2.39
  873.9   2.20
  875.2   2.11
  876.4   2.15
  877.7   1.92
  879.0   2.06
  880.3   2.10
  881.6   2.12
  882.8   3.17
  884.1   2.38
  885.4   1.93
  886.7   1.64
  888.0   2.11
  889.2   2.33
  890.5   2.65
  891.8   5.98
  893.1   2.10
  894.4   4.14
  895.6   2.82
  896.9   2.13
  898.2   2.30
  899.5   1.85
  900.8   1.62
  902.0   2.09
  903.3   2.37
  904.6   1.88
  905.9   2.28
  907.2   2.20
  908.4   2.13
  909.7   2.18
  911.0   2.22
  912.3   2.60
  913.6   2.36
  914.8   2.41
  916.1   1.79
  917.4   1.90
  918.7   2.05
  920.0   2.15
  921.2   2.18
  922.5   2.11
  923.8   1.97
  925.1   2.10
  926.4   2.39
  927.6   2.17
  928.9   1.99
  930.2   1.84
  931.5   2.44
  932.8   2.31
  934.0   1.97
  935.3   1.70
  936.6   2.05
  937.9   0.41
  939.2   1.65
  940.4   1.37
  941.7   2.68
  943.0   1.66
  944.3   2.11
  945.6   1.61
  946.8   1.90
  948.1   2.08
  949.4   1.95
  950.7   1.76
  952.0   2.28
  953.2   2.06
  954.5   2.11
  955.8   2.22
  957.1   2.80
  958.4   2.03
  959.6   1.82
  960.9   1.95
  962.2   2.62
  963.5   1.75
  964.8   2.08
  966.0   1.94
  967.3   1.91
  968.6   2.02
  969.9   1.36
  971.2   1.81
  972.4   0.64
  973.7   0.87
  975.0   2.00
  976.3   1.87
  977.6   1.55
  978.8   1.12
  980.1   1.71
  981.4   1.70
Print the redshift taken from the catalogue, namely 0.36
